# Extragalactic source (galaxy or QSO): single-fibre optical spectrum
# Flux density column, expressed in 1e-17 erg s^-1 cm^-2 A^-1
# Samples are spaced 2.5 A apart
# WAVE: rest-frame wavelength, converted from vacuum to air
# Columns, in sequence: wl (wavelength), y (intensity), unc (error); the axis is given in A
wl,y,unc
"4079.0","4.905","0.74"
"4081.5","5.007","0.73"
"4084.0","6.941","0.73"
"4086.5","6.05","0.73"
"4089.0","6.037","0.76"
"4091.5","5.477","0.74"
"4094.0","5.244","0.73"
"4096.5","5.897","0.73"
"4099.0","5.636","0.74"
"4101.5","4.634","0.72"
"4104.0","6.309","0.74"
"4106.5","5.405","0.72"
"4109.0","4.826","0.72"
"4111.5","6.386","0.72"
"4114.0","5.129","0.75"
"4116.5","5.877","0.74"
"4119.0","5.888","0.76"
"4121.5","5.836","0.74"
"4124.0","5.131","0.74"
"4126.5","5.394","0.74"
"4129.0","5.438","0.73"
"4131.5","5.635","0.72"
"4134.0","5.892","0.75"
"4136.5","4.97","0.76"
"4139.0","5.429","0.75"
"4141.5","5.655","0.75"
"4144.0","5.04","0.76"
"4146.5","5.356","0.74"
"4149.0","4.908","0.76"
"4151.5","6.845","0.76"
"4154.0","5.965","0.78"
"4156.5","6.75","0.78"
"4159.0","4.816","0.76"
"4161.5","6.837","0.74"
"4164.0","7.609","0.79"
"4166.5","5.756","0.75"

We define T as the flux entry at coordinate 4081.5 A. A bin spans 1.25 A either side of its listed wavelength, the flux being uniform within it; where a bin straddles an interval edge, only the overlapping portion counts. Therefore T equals 5.007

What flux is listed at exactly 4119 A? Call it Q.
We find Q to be 5.888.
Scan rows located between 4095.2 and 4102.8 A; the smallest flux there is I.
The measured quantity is 4.634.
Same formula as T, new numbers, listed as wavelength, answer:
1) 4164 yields 7.609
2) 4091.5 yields 5.477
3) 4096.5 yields 5.897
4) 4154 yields 5.965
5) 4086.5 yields 6.05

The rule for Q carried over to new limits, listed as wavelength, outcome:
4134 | 5.892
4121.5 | 5.836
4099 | 5.636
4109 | 4.826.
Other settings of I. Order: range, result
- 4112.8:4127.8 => 5.129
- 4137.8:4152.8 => 4.908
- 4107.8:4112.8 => 4.826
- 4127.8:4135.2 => 5.438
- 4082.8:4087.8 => 6.05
